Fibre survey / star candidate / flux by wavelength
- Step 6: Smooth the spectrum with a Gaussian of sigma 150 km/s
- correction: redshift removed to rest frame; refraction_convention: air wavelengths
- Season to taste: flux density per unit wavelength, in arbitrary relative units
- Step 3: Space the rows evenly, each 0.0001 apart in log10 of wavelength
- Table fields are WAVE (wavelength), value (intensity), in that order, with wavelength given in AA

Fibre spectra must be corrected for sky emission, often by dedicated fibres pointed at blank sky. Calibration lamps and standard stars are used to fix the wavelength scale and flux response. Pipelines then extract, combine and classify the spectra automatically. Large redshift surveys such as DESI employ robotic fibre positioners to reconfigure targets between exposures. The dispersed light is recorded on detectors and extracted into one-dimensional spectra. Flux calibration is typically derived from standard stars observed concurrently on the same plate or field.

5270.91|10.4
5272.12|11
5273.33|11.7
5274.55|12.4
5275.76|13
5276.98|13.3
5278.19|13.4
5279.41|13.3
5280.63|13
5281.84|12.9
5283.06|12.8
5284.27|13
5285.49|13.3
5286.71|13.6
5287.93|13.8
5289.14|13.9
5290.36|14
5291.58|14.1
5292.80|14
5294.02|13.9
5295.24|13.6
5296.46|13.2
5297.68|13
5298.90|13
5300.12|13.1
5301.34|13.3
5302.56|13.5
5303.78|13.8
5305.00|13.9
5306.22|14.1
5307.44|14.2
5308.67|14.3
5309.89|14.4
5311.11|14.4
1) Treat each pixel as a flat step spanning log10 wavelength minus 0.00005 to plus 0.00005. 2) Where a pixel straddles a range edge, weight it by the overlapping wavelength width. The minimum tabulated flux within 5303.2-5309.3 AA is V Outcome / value 13.8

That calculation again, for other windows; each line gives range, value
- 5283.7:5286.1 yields 13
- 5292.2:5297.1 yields 13.2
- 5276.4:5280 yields 13.3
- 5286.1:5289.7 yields 13.6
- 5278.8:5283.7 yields 12.8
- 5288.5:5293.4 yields 13.9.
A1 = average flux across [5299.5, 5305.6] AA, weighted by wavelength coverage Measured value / 13.5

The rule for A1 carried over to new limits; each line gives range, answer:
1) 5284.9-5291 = 13.7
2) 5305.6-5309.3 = 14.2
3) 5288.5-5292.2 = 14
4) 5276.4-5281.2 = 13.2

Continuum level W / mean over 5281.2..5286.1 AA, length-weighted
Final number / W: 13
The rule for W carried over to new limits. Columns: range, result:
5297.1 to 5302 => 13.1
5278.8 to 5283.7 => 13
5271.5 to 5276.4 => 12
